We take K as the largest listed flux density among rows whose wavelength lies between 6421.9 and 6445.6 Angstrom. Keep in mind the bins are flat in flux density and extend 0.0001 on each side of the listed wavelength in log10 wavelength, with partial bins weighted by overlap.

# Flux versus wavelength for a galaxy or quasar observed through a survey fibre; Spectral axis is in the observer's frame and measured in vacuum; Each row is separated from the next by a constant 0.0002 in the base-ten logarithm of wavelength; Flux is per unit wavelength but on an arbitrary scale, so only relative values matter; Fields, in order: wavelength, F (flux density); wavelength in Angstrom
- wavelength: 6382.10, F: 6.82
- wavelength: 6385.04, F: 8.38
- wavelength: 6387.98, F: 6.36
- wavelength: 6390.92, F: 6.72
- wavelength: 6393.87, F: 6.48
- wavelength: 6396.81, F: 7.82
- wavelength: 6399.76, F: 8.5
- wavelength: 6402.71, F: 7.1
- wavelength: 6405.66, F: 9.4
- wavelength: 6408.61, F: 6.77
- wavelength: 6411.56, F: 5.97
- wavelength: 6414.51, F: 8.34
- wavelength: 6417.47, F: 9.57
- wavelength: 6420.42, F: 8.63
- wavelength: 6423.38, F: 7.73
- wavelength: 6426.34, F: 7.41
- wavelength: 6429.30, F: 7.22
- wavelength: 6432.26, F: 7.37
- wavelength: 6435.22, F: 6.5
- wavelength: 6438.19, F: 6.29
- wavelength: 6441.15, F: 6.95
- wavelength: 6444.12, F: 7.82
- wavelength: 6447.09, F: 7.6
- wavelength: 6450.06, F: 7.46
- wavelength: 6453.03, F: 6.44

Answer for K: 7.82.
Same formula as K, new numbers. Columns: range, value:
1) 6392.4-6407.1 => 9.4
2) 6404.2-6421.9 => 9.57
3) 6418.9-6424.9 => 8.63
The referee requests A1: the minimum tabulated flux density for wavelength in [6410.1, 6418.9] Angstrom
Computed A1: 5.97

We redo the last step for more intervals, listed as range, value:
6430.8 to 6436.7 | 6.5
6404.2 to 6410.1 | 6.77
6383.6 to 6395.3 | 6.36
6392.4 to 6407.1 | 6.48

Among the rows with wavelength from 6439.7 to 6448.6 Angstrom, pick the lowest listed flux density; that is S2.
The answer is 6.95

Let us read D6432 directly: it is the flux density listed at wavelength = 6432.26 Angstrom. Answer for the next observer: 7.37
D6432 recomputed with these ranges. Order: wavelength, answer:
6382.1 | 6.82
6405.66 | 9.4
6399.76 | 8.5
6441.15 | 6.95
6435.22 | 6.5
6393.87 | 6.48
